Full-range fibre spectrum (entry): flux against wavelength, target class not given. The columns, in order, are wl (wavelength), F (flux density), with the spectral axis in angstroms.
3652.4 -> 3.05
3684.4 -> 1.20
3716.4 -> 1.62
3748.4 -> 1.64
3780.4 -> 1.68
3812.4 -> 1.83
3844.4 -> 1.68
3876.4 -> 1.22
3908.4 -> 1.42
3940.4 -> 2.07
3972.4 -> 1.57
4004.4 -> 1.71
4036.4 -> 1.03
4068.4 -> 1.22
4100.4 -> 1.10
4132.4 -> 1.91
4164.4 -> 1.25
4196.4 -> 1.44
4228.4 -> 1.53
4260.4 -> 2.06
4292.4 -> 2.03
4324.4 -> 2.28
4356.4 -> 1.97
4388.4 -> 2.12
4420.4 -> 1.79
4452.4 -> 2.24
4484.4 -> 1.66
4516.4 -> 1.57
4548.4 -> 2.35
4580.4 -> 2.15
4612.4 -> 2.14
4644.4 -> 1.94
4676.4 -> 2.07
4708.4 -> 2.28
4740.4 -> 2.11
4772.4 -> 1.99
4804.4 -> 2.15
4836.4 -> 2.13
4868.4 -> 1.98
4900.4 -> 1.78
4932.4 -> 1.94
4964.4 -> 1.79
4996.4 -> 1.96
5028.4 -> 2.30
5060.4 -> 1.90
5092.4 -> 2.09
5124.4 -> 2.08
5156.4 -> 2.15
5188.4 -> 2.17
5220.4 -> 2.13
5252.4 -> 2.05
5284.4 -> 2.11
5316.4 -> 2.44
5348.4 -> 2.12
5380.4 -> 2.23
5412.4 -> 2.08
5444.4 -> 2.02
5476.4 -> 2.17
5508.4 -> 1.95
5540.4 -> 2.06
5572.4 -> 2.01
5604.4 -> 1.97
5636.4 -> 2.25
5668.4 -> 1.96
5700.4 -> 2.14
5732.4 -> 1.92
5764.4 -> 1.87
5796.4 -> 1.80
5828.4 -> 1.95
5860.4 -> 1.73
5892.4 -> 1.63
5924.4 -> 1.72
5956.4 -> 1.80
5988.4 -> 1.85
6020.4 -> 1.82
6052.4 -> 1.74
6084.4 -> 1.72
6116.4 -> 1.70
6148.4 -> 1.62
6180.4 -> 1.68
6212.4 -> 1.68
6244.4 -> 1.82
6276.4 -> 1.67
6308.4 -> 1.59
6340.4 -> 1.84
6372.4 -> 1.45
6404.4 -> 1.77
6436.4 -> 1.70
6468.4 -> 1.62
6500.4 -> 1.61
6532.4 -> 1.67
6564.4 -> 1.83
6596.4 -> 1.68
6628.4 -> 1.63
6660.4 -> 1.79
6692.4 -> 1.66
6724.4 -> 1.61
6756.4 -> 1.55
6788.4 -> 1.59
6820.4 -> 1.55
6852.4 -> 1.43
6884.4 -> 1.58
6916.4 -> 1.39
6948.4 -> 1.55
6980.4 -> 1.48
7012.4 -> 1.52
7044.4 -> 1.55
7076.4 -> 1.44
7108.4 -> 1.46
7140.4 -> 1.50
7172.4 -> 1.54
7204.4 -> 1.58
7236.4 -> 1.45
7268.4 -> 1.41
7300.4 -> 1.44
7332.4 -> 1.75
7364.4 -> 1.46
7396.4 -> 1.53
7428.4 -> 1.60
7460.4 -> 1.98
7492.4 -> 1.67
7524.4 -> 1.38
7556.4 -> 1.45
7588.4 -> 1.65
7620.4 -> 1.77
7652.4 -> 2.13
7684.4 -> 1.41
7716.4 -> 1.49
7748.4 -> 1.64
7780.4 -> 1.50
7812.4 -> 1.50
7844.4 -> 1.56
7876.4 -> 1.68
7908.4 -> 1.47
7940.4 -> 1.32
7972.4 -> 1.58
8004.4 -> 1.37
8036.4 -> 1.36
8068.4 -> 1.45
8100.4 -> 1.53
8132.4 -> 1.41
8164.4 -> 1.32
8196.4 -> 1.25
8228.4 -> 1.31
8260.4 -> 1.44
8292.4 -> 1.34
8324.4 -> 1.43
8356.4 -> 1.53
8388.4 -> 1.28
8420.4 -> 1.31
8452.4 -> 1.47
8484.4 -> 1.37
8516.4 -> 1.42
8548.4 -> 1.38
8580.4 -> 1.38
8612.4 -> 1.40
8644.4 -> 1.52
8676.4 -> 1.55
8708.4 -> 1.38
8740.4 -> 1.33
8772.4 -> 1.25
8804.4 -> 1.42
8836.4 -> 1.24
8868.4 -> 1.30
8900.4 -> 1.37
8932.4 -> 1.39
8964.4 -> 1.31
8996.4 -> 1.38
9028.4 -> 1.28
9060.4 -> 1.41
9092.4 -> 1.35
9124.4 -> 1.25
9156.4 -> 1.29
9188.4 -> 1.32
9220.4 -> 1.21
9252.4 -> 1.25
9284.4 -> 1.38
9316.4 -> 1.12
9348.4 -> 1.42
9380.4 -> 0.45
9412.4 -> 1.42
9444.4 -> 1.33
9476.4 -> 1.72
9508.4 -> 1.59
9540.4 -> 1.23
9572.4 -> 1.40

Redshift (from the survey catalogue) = 0.14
